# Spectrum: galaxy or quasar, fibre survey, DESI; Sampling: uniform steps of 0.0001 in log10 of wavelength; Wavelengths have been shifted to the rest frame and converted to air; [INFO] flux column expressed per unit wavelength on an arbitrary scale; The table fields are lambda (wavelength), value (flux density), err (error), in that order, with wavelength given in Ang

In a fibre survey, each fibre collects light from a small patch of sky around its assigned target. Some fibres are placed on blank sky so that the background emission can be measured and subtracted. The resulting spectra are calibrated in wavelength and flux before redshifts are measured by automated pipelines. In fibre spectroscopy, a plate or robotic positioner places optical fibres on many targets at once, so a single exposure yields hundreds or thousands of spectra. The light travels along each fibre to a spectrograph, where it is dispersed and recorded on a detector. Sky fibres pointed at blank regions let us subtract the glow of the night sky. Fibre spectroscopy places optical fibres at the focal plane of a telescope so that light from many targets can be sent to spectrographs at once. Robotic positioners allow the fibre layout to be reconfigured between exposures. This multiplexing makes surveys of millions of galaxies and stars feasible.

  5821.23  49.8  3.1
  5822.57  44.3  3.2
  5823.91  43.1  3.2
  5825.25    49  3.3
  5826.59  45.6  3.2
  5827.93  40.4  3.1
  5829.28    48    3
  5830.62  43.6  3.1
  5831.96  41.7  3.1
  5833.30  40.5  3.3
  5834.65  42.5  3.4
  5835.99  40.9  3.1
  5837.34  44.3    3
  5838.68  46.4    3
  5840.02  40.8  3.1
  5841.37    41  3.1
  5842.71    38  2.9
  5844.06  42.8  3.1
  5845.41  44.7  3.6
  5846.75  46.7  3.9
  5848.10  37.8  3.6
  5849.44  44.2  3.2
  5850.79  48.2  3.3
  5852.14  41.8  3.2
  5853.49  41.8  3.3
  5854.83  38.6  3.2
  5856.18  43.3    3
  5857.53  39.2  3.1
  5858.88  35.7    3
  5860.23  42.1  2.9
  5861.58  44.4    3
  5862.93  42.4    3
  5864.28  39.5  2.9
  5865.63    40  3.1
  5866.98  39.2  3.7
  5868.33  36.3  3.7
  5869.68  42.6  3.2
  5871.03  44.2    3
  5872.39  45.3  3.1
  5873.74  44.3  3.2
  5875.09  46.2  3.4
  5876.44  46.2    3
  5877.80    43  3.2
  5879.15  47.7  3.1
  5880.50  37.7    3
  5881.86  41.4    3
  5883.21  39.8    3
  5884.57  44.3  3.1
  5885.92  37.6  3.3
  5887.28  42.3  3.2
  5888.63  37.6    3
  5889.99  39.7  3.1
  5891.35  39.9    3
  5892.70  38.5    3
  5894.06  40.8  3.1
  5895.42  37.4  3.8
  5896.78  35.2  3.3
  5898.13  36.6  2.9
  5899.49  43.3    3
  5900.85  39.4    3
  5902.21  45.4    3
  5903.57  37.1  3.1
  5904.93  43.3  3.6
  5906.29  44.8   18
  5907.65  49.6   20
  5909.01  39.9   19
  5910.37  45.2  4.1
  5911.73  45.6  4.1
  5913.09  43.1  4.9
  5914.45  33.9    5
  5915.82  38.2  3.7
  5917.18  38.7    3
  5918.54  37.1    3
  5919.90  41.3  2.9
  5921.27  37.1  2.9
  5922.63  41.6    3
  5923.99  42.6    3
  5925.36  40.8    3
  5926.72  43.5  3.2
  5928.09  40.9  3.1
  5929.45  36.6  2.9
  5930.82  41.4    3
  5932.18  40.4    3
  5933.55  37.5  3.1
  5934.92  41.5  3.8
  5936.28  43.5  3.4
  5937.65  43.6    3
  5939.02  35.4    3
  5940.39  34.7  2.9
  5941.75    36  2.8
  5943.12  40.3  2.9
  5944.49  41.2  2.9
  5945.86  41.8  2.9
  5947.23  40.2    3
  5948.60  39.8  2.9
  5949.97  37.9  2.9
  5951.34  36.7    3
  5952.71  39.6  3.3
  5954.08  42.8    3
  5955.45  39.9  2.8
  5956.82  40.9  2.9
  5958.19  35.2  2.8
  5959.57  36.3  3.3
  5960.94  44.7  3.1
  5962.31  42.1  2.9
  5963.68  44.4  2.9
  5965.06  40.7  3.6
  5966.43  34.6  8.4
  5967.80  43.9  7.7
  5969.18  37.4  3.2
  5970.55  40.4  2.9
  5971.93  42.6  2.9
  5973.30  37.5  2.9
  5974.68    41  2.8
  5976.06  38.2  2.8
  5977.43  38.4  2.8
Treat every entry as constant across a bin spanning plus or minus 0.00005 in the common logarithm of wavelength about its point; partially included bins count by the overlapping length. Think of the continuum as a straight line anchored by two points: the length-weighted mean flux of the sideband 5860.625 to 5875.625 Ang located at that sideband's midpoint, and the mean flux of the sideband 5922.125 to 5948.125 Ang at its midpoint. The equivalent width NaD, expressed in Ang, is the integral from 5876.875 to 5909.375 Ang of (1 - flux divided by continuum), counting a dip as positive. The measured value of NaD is 0.4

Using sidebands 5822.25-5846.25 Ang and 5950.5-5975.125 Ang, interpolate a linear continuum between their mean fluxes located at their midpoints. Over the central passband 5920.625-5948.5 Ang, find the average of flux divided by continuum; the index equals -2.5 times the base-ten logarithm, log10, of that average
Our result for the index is 0.02 mag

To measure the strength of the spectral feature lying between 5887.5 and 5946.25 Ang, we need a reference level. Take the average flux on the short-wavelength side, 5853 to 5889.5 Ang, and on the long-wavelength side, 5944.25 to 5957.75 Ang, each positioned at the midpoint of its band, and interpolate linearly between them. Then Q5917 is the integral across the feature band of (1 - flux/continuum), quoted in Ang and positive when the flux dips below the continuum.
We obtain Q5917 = 0.53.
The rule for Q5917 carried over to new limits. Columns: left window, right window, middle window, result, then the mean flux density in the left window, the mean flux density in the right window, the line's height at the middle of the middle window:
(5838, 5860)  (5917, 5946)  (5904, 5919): -0.5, 41.9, 39.9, 40.4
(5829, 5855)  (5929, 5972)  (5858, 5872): 0.5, 42.7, 39.8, 42.1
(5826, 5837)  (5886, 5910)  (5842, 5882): -0.3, 42.9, 40.6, 41.8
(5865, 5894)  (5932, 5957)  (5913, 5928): 0.2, 41.6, 39.6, 40.4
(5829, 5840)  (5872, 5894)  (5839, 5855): 0.2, 43.2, 41.9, 42.9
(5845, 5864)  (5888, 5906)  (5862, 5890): -0.7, 42.1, 39.7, 40.9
